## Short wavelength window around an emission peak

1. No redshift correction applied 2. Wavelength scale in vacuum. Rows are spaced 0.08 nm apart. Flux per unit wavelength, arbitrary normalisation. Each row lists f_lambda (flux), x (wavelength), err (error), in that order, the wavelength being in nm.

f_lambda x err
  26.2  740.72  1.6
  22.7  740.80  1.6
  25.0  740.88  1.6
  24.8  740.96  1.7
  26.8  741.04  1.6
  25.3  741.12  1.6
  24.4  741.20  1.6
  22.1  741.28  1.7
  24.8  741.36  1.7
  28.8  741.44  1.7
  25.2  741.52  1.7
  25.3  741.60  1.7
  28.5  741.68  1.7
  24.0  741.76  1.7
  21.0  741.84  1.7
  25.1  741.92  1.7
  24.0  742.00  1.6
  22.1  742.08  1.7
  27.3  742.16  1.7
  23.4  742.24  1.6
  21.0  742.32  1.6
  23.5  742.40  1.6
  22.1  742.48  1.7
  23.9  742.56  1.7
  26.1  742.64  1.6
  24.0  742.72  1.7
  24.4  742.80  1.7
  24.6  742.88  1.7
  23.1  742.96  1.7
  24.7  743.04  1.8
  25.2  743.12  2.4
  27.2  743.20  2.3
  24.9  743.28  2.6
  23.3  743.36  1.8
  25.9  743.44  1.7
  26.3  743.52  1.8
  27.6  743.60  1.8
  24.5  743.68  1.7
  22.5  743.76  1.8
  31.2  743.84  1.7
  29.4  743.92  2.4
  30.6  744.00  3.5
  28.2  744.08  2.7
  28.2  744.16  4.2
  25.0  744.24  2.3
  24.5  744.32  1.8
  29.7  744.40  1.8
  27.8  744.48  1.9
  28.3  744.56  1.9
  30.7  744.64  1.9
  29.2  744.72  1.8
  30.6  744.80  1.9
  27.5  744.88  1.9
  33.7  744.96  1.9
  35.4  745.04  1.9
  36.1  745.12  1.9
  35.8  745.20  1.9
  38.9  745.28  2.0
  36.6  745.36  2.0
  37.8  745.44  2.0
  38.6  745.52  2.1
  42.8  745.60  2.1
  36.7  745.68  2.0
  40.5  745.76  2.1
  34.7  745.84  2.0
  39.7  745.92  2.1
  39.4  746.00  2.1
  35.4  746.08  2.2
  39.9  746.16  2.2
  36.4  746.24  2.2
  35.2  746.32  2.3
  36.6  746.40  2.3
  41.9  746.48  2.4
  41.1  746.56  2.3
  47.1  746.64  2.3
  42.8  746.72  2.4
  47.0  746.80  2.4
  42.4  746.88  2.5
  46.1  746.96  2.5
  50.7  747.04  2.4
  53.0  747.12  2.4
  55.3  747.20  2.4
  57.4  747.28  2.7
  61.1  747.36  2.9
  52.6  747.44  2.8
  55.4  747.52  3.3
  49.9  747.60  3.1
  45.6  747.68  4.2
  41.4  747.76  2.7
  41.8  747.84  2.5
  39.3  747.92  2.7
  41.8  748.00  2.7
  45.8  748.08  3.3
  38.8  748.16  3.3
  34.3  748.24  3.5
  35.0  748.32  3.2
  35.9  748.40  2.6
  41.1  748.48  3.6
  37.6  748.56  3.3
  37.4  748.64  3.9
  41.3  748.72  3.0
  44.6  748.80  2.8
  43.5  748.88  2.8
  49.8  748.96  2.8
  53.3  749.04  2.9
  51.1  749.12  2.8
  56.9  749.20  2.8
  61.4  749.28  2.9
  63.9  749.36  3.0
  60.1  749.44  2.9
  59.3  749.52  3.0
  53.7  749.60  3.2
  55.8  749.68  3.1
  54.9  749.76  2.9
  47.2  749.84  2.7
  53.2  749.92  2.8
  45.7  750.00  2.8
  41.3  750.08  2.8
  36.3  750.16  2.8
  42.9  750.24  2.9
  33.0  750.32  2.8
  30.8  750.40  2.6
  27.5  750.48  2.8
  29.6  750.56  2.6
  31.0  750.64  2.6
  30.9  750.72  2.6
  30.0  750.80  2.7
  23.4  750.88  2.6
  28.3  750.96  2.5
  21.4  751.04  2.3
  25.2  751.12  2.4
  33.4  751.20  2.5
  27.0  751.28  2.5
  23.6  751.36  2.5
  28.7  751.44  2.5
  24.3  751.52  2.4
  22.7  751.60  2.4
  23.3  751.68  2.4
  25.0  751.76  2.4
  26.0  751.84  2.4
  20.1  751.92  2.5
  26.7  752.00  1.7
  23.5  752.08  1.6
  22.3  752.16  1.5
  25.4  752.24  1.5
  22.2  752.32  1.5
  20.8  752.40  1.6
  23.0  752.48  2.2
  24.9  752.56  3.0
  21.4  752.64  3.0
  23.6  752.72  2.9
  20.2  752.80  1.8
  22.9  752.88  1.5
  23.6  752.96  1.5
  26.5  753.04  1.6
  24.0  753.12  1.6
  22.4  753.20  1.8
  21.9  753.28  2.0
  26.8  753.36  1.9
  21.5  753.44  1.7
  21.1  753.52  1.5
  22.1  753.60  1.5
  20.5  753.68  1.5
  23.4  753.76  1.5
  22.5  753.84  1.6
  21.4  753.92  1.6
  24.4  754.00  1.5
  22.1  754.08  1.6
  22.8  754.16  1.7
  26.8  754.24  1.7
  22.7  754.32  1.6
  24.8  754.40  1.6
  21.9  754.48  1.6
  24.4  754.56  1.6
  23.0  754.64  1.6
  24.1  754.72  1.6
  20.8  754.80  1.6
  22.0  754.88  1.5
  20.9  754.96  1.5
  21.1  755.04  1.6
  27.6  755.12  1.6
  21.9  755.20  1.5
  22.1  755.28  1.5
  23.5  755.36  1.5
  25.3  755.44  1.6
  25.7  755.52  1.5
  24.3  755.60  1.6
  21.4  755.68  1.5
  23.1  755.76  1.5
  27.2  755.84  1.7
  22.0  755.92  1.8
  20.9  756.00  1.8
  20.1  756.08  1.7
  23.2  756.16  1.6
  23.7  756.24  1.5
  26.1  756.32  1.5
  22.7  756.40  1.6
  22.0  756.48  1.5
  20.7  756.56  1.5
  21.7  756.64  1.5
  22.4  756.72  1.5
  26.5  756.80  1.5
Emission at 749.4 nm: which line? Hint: [N II] 6583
